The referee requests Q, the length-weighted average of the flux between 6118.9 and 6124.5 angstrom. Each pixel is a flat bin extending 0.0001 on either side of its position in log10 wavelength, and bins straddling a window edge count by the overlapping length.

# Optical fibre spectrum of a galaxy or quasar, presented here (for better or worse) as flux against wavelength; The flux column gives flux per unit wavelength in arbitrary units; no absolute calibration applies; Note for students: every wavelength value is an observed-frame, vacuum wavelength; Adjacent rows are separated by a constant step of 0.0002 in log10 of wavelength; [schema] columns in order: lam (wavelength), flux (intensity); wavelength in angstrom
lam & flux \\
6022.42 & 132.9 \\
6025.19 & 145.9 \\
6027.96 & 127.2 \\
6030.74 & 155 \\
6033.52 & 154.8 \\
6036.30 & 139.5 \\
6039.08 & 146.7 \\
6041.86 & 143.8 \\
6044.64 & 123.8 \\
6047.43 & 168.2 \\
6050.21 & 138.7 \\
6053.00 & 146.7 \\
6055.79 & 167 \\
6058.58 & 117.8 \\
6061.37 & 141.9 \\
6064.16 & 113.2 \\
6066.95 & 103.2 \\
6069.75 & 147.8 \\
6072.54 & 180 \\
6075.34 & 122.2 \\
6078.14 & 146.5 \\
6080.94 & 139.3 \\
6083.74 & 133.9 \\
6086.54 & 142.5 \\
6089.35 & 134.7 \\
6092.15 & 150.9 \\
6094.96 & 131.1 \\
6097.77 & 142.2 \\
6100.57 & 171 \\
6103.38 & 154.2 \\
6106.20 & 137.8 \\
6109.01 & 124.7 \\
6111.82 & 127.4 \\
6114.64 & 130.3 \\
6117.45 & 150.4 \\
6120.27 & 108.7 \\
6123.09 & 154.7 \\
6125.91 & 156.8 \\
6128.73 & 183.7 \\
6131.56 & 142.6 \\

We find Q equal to 132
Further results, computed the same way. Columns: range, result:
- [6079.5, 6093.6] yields 140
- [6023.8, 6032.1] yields 143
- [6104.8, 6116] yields 130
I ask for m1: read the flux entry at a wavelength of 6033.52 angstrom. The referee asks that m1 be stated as 154.8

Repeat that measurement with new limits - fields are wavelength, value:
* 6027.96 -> 127.2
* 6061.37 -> 141.9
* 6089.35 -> 134.7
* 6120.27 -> 108.7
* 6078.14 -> 146.5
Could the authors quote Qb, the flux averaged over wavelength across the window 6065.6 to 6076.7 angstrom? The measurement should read 138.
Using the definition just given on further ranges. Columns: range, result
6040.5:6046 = 134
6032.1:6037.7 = 147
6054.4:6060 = 142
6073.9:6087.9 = 137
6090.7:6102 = 149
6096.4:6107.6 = 151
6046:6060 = 148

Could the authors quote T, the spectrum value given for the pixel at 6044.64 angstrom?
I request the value 123.8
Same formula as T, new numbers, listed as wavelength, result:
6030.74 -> 155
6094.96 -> 131.1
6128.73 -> 183.7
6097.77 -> 142.2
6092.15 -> 150.9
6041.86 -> 143.8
